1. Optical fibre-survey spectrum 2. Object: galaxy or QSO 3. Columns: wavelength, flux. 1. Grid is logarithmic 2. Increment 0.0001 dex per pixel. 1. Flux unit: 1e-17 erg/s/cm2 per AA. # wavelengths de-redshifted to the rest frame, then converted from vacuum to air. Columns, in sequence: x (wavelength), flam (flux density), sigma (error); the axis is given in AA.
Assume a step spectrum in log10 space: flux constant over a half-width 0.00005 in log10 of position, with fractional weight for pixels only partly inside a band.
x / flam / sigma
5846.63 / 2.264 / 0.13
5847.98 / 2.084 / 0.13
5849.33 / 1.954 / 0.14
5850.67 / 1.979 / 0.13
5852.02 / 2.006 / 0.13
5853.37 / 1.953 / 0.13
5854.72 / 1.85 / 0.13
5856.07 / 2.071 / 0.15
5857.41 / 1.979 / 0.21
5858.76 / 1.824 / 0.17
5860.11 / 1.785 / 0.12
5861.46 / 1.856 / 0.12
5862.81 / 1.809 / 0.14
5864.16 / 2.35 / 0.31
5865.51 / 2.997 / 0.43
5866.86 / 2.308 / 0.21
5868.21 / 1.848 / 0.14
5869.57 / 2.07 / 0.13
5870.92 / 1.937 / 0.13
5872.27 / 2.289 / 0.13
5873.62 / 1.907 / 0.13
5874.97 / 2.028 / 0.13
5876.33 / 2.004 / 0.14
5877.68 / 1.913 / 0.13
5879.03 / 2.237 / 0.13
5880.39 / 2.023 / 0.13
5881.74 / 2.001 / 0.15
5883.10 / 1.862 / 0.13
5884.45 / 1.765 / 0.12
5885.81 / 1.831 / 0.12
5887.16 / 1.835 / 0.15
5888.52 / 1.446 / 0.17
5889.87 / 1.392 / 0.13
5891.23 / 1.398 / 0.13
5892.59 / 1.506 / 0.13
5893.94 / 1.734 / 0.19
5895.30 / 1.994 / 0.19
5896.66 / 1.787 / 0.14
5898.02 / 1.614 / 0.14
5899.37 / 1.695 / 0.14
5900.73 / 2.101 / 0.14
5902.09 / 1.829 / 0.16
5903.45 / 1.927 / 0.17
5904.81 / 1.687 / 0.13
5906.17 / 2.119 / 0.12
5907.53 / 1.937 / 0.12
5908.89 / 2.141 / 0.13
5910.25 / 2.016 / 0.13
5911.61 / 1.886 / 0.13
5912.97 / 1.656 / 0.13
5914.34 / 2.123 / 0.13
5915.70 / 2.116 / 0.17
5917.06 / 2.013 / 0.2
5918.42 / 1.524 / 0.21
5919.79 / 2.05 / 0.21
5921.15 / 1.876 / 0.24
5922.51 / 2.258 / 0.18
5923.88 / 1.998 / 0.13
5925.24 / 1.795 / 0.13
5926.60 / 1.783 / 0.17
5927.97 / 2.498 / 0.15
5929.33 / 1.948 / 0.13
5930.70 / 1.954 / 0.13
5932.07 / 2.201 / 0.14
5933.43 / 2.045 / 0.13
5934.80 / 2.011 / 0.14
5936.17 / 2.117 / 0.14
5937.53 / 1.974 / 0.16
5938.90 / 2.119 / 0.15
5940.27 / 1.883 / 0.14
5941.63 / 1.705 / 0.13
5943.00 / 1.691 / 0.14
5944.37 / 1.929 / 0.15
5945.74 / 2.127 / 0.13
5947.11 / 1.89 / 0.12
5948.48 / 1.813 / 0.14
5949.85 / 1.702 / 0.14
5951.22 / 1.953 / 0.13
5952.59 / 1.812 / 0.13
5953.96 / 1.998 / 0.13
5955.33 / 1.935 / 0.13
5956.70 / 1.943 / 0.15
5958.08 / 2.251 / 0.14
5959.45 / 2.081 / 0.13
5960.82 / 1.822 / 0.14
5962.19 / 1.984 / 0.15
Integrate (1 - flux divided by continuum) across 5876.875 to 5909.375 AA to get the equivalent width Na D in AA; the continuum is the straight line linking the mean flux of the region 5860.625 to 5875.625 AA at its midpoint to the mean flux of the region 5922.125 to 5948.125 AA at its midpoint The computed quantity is 3.94 AA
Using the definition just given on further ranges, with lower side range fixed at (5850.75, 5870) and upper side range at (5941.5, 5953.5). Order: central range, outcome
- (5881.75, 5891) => 1.4 AA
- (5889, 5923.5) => 1.6 AA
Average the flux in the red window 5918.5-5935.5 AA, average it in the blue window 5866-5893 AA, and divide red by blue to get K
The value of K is 1.1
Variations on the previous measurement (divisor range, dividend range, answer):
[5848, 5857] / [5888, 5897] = 0.81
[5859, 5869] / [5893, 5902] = 0.86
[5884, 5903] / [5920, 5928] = 1.17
